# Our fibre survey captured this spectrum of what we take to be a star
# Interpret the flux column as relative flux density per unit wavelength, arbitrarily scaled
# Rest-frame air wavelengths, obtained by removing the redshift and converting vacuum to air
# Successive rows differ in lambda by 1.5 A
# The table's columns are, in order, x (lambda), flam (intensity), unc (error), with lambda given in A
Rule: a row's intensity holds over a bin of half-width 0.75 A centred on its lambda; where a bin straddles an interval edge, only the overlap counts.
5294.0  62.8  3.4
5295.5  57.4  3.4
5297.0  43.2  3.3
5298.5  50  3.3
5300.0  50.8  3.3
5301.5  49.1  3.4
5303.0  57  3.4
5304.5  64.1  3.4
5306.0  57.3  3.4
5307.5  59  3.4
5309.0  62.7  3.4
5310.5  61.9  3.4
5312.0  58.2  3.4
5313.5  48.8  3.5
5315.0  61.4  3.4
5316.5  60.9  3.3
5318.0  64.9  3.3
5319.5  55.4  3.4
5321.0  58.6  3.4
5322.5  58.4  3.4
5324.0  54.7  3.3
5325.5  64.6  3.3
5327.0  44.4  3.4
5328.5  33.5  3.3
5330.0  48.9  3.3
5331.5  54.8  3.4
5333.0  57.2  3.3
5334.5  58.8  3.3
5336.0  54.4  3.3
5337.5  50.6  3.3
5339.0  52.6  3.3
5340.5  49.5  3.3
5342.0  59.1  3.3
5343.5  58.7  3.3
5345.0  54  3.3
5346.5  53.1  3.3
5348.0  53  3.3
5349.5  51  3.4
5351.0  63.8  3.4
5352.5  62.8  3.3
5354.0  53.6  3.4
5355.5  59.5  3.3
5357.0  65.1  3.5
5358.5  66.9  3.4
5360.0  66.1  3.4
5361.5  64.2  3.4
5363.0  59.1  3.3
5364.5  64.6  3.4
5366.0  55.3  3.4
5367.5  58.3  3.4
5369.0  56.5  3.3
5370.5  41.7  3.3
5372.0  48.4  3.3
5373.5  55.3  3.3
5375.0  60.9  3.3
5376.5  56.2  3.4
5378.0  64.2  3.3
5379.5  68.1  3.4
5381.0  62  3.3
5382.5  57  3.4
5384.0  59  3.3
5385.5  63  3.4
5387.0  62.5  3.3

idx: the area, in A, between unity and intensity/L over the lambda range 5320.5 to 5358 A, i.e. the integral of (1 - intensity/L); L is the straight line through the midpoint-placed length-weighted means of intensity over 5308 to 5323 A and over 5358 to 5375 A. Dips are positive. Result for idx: 2.23 A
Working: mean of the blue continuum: 59.1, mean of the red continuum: 57.9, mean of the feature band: 55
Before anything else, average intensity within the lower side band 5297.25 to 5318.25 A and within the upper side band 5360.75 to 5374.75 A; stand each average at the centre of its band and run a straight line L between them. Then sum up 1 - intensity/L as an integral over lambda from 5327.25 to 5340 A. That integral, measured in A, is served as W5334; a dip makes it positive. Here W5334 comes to 1.3 A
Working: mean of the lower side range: 57.1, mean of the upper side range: 56.1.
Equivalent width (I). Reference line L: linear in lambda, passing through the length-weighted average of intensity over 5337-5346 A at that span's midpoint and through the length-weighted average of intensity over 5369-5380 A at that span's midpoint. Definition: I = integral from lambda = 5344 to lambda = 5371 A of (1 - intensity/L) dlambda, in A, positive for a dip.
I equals -1.6 A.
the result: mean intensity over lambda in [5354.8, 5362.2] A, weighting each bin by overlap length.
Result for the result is 64.4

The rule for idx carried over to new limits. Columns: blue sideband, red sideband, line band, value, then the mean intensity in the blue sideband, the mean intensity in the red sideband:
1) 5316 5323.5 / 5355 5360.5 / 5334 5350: 2.14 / 59.4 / 64.5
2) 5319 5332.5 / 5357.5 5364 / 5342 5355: 0.78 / 52.6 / 64.1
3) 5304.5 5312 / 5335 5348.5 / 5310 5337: 0.97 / 60.4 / 54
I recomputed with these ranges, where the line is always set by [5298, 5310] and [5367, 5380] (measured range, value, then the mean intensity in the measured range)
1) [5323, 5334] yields 1.0 A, 51.5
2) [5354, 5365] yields -1.3 A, 62.9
